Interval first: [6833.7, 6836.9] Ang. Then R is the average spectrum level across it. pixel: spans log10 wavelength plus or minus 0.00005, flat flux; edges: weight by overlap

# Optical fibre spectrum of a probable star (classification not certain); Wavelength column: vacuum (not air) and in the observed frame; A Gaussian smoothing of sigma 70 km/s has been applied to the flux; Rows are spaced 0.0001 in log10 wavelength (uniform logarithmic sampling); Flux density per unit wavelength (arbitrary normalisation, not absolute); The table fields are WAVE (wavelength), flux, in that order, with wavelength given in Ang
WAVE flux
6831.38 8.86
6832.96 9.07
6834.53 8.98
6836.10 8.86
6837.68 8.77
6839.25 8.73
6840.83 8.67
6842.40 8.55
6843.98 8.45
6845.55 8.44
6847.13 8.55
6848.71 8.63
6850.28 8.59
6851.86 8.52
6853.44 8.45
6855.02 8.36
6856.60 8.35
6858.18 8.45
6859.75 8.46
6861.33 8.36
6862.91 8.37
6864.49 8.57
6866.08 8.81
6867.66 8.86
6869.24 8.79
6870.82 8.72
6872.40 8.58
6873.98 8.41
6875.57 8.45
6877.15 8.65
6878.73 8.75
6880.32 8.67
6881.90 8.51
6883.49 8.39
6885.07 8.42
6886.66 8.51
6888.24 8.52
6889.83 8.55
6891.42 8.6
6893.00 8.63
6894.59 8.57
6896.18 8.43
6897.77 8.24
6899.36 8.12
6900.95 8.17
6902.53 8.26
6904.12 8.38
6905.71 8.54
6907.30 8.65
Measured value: 8.93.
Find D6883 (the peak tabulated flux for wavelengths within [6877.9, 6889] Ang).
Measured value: 8.75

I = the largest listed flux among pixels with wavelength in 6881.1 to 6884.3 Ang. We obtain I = 8.51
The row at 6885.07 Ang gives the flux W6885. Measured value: 8.42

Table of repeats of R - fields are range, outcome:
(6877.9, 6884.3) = 8.58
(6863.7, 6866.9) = 8.67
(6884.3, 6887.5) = 8.47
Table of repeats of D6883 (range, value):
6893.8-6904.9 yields 8.57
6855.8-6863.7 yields 8.46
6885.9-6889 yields 8.52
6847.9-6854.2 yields 8.63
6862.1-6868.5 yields 8.86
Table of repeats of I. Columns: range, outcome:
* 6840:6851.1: 8.67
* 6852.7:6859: 8.45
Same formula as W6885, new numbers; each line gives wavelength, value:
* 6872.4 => 8.58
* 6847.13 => 8.55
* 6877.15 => 8.65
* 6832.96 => 9.07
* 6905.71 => 8.54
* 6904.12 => 8.38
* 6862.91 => 8.37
